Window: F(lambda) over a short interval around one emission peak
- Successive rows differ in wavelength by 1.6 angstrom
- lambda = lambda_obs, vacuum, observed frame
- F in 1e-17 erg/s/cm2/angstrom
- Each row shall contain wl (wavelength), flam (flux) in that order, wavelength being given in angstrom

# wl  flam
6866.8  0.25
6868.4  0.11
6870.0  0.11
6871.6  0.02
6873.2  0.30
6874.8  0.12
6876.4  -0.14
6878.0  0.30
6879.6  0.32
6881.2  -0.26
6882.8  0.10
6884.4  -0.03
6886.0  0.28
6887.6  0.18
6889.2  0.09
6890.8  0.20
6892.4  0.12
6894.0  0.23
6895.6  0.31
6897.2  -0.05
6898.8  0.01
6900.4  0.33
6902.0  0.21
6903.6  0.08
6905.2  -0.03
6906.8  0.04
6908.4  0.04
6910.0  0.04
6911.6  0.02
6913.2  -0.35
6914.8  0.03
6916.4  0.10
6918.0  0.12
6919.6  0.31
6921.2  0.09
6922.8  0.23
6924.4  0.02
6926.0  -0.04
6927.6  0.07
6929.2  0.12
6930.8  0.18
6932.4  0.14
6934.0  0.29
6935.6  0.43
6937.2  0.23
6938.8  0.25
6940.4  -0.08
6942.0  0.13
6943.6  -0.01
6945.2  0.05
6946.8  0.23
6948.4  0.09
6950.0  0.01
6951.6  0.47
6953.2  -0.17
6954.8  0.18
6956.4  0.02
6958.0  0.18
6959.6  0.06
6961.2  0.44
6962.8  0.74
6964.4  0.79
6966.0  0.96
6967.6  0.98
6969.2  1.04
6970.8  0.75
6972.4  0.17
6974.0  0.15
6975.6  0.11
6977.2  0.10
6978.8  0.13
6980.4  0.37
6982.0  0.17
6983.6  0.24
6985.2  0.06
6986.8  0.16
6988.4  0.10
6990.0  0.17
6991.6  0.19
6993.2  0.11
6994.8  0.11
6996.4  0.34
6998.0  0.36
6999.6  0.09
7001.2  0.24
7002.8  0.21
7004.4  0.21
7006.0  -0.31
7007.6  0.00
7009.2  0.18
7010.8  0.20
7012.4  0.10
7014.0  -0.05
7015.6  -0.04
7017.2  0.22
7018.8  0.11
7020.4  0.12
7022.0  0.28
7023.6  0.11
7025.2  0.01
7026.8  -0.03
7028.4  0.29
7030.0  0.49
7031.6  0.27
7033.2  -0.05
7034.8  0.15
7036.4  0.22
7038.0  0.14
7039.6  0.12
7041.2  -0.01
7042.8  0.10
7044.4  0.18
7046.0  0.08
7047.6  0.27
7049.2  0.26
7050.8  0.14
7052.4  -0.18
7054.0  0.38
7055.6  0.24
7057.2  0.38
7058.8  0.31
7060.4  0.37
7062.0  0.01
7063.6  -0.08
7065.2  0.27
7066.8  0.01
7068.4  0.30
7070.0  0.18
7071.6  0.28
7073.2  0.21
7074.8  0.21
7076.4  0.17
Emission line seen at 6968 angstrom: [O II] 3727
